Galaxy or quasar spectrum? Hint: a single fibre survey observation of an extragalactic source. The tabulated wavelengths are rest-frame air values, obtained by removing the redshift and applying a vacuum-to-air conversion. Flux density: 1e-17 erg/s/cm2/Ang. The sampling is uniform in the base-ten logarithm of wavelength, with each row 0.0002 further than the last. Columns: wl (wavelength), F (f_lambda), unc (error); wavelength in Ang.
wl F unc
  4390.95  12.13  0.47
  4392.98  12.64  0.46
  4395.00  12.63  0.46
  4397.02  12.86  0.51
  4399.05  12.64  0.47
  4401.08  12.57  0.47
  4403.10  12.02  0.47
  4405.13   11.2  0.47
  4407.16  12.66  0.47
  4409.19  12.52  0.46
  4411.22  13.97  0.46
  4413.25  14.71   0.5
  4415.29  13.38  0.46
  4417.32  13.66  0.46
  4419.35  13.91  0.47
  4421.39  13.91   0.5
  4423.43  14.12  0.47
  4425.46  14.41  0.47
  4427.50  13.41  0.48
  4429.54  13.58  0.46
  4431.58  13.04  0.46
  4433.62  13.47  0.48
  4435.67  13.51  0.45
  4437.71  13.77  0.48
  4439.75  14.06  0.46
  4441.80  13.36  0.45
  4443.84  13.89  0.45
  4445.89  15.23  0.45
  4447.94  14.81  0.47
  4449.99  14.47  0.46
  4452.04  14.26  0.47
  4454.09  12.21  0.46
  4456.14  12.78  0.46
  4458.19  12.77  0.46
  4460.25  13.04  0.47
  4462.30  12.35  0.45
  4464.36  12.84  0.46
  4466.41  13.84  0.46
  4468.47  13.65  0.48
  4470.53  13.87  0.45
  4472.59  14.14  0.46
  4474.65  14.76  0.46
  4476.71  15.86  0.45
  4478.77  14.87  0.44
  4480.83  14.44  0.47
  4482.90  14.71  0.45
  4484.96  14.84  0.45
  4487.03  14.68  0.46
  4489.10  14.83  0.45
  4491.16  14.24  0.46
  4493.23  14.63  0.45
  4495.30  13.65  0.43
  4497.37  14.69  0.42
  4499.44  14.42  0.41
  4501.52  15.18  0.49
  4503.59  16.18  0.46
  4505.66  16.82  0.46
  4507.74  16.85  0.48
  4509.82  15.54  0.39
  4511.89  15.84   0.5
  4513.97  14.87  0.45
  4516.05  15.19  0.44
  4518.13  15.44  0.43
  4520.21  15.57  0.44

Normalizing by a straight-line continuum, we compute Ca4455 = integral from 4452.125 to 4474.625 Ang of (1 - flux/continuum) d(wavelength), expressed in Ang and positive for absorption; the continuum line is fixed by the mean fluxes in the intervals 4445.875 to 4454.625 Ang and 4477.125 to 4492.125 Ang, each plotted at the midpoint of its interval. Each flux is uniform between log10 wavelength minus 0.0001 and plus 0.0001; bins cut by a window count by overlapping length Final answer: 1.8 Ang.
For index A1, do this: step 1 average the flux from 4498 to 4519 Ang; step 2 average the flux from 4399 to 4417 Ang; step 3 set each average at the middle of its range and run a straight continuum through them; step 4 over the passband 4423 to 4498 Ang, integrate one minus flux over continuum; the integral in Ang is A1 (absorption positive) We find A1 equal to 1.7 Ang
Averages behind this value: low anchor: 12.9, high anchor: 15.6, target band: 14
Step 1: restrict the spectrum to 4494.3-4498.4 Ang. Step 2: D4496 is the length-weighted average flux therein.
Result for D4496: 14.2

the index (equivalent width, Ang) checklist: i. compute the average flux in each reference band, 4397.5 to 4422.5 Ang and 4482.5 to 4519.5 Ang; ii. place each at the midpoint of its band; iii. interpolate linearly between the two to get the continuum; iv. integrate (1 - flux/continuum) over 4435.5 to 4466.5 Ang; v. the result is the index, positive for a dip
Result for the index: 1.0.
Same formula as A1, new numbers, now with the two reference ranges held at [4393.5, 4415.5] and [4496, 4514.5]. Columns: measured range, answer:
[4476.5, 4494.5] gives 0.4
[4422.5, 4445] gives -0.1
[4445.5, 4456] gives 0.0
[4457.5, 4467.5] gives 1.0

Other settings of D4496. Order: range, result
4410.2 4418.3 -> 13.9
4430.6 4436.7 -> 13.3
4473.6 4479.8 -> 15.2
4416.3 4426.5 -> 14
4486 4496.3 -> 14.4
